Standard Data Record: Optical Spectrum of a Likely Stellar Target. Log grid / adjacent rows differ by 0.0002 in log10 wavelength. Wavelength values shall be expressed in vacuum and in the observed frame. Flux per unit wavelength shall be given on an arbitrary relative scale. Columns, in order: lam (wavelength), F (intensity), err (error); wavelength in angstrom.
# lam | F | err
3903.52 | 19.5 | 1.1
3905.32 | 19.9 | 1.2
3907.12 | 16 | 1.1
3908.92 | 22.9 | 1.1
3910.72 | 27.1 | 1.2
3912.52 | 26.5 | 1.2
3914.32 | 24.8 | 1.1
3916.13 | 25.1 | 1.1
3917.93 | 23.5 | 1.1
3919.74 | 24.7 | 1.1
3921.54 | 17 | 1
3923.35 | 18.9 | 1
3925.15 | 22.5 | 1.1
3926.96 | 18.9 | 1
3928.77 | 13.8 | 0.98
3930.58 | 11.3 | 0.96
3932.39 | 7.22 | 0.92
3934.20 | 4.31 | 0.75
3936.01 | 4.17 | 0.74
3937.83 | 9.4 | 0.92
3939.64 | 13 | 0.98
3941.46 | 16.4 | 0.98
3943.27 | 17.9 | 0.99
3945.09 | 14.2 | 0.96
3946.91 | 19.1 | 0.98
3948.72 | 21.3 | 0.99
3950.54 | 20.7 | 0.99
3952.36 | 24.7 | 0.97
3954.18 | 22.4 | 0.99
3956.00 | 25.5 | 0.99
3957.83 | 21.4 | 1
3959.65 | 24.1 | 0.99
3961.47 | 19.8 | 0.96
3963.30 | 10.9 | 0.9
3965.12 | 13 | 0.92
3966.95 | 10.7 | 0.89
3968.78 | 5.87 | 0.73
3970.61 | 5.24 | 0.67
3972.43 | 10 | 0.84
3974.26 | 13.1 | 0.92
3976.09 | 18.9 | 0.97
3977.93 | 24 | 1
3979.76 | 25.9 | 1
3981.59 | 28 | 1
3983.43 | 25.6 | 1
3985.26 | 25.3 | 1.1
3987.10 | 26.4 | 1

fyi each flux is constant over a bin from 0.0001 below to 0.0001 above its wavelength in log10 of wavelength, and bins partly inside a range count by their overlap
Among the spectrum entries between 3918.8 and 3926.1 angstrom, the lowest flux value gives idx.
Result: 17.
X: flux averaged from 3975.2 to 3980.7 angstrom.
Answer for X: 23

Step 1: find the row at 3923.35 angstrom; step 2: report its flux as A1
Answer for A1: 18.9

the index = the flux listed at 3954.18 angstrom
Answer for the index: 22.4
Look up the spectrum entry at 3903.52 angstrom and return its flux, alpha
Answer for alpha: 19.5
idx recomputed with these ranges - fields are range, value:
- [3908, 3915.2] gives 22.9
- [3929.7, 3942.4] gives 4.17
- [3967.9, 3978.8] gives 5.24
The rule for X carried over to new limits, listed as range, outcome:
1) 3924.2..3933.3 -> 14.8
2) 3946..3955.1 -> 21.7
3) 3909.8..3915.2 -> 26.1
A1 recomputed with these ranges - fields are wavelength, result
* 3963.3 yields 10.9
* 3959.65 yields 24.1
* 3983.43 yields 25.6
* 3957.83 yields 21.4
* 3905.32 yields 19.9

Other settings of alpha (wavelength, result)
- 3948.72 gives 21.3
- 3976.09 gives 18.9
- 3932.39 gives 7.22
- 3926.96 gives 18.9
